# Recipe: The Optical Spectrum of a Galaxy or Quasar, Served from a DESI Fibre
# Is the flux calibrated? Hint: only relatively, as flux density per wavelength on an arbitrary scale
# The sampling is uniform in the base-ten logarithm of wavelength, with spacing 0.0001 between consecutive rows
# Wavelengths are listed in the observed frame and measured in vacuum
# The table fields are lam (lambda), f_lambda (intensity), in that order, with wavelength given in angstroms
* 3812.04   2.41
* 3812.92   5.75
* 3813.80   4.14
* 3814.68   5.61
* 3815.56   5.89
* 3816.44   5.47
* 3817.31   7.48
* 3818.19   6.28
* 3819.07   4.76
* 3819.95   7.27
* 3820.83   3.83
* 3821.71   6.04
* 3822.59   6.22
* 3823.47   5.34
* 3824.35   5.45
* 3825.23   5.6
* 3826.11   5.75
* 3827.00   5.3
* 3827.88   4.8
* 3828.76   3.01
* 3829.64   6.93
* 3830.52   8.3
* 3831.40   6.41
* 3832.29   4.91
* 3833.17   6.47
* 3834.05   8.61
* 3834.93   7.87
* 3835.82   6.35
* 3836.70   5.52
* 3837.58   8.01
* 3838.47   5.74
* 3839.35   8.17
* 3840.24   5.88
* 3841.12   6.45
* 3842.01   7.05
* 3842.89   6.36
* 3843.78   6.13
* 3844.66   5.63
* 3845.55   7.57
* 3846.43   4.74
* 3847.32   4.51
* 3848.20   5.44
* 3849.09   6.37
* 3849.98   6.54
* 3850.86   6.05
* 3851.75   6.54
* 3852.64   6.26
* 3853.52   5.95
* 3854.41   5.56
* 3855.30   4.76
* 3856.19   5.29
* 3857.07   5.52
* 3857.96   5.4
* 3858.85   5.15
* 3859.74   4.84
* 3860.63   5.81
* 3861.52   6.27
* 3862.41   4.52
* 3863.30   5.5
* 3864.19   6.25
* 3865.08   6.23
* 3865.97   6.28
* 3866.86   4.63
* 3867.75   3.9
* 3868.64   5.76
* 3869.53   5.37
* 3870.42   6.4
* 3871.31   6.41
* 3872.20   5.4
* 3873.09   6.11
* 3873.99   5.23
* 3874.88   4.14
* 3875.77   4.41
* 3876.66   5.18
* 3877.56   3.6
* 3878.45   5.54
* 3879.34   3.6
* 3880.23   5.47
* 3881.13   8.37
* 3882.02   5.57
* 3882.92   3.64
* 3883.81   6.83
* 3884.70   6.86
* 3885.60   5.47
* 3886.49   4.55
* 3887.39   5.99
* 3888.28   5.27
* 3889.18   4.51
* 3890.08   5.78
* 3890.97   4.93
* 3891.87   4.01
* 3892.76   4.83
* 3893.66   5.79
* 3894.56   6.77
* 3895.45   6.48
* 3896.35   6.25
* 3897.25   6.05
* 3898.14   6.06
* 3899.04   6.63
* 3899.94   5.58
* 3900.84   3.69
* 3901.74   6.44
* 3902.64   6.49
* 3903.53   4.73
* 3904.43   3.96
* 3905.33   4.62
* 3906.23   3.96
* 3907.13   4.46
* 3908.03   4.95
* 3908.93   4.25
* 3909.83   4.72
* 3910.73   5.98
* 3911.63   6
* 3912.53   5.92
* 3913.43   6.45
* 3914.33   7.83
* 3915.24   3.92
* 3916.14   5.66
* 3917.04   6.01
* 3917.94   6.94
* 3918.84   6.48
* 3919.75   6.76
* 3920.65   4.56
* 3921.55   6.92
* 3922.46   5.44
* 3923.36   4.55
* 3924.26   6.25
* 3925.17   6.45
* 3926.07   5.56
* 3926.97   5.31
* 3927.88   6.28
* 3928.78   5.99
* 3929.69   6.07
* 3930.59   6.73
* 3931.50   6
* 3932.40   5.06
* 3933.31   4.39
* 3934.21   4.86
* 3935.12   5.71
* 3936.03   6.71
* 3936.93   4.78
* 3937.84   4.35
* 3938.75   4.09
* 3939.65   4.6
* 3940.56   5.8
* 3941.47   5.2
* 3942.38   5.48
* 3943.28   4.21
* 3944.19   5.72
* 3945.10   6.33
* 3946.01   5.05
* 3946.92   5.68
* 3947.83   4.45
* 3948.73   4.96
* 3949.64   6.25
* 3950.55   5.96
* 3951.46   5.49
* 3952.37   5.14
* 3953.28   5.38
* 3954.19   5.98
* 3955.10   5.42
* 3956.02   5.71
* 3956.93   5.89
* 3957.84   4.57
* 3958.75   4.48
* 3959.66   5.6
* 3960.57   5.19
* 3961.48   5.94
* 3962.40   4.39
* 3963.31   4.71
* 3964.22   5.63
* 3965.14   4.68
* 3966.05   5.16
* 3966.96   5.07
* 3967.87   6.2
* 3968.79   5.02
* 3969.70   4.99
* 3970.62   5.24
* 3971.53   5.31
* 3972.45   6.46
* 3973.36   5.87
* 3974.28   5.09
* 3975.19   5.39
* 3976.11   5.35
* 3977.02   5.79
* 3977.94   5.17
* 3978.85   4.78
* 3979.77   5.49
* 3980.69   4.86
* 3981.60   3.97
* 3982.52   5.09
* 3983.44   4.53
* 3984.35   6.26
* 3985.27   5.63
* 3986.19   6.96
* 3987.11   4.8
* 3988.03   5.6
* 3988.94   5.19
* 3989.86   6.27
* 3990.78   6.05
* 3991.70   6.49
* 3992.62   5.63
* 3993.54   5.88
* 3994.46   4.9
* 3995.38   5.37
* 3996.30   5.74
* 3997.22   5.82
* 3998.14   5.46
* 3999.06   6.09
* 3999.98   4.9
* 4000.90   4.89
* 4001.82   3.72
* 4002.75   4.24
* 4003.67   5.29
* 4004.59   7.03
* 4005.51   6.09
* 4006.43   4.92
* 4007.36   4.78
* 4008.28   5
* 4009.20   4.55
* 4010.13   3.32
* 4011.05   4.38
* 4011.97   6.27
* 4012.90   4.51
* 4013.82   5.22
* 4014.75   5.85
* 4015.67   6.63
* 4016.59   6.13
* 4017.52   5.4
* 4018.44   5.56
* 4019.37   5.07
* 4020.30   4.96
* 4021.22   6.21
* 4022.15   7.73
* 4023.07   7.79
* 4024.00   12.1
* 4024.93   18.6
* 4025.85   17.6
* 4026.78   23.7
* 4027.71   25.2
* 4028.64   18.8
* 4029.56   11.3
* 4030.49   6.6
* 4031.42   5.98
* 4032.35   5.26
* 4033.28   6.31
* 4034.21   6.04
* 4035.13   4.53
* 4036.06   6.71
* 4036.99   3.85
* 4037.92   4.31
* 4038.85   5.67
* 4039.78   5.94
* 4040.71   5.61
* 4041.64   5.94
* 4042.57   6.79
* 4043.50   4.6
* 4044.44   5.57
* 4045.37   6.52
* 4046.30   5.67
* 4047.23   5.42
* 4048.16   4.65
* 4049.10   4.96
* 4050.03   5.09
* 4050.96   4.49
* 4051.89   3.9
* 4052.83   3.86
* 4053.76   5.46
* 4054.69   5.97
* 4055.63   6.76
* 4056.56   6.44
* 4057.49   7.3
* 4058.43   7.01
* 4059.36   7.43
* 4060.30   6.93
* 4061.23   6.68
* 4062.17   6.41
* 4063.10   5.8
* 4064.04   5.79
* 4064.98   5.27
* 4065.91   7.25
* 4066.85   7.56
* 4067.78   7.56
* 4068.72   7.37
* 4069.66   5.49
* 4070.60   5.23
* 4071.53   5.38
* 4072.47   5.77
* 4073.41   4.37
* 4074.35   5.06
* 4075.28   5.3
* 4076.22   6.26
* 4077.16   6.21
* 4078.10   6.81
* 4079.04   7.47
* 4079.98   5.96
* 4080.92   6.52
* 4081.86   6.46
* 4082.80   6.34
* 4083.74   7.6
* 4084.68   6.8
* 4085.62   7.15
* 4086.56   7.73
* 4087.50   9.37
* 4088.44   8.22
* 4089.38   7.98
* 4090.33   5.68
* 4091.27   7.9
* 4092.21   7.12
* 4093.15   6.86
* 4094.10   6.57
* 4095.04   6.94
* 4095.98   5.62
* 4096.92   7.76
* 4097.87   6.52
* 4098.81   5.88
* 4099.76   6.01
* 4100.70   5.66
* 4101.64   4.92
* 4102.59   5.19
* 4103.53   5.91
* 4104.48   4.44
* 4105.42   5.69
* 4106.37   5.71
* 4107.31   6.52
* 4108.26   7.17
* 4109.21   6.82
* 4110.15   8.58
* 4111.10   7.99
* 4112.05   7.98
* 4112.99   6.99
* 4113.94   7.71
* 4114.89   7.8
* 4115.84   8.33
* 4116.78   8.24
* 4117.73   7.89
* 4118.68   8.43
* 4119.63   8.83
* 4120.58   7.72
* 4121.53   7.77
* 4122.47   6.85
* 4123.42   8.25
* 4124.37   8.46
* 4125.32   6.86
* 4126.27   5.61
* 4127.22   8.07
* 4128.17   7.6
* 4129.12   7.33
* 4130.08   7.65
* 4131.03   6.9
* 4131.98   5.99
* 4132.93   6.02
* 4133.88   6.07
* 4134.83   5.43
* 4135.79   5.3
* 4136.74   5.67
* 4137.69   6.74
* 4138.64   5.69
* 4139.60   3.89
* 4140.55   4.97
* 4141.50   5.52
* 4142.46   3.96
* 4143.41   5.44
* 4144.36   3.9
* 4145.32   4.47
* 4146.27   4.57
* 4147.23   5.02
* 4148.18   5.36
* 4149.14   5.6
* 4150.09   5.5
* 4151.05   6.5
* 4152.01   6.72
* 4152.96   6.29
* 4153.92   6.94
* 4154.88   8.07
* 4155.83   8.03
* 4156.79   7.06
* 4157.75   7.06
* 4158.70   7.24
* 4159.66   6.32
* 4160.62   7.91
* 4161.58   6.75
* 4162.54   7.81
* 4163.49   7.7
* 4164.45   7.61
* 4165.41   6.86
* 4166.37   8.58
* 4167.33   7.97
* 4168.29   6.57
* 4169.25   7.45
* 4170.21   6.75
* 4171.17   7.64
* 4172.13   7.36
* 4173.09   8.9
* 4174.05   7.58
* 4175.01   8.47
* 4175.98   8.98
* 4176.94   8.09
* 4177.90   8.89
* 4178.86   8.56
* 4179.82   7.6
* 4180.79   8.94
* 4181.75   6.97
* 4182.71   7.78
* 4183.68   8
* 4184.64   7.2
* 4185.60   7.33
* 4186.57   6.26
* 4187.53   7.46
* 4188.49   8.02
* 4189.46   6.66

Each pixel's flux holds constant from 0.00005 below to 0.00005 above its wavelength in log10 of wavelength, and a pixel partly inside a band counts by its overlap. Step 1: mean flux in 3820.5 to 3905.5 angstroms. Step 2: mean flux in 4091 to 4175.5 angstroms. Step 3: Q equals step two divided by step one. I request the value 1.18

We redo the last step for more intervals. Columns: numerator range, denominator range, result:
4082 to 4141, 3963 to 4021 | 1.28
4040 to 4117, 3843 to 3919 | 1.16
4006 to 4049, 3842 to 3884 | 1.34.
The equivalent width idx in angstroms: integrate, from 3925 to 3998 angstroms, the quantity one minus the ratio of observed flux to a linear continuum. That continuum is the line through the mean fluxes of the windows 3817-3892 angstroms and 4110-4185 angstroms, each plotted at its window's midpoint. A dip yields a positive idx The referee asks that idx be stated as 9.4 angstroms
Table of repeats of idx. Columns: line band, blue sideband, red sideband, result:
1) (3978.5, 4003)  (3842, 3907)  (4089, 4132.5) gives 3.5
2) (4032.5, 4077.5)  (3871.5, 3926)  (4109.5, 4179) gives 4.5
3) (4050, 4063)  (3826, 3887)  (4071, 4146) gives 0.8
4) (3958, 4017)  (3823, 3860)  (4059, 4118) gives 9.9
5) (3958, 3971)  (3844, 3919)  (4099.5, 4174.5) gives 1.7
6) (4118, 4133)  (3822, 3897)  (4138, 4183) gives -1.6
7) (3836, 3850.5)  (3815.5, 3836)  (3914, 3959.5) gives -0.8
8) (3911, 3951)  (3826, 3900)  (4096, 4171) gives 2.4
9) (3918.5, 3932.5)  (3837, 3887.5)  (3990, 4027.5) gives 0.7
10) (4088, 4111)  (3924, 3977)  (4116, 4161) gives -0.8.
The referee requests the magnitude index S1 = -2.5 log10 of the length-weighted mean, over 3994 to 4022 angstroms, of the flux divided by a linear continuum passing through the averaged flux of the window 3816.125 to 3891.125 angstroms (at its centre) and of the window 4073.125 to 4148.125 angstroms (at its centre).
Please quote 0.18 mag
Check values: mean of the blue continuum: 5.76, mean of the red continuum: 6.57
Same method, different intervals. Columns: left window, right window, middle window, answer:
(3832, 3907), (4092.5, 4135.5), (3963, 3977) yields 0.16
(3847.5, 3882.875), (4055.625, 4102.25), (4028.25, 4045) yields -0.04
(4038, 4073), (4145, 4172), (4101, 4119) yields -0.09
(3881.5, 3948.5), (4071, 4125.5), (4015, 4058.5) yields -0.18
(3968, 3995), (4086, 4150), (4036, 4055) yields 0.14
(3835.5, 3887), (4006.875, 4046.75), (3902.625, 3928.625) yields 0.14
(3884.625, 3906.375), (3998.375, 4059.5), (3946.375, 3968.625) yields 0.15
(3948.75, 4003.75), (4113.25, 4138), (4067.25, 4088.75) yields 0.02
